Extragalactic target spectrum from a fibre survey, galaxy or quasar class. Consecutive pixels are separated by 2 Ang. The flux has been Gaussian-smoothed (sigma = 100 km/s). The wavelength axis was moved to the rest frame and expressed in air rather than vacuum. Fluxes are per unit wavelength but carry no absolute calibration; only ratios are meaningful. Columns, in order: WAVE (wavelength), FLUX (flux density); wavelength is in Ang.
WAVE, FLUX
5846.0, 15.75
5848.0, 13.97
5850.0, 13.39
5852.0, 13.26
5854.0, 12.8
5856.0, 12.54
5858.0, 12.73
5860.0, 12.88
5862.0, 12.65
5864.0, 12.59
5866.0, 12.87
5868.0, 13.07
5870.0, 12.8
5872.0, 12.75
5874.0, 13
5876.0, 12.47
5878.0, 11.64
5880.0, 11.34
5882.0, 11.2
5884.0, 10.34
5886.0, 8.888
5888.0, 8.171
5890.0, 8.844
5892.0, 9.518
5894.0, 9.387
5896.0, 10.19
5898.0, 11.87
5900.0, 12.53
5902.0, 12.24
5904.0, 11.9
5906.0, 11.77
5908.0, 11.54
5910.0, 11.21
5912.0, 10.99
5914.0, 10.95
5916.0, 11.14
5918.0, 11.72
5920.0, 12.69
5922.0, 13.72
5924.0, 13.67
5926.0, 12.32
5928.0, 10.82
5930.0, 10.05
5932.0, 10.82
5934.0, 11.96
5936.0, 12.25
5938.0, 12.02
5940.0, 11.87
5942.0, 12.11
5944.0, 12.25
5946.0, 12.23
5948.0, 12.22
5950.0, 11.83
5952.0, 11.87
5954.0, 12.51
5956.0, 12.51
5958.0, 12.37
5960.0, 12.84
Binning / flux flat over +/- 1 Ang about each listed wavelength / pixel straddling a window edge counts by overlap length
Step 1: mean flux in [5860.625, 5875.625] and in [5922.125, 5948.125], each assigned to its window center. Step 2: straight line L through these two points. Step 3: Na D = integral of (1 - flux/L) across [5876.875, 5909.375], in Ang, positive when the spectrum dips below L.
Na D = 4.57 Ang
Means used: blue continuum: 12.8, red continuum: 11.9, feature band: 10.7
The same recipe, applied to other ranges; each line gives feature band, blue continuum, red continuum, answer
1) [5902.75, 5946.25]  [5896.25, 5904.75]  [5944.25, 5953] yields 0.7 Ang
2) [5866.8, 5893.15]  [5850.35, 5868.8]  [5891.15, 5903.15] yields 1.8 Ang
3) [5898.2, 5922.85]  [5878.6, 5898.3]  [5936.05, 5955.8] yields -2.5 Ang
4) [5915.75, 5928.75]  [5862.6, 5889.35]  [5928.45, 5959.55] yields -0.6 Ang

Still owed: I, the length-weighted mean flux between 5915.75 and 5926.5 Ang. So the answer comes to 12.7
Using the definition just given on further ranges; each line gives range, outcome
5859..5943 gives 11.6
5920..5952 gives 12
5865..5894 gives 11.1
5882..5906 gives 10.4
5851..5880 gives 12.7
